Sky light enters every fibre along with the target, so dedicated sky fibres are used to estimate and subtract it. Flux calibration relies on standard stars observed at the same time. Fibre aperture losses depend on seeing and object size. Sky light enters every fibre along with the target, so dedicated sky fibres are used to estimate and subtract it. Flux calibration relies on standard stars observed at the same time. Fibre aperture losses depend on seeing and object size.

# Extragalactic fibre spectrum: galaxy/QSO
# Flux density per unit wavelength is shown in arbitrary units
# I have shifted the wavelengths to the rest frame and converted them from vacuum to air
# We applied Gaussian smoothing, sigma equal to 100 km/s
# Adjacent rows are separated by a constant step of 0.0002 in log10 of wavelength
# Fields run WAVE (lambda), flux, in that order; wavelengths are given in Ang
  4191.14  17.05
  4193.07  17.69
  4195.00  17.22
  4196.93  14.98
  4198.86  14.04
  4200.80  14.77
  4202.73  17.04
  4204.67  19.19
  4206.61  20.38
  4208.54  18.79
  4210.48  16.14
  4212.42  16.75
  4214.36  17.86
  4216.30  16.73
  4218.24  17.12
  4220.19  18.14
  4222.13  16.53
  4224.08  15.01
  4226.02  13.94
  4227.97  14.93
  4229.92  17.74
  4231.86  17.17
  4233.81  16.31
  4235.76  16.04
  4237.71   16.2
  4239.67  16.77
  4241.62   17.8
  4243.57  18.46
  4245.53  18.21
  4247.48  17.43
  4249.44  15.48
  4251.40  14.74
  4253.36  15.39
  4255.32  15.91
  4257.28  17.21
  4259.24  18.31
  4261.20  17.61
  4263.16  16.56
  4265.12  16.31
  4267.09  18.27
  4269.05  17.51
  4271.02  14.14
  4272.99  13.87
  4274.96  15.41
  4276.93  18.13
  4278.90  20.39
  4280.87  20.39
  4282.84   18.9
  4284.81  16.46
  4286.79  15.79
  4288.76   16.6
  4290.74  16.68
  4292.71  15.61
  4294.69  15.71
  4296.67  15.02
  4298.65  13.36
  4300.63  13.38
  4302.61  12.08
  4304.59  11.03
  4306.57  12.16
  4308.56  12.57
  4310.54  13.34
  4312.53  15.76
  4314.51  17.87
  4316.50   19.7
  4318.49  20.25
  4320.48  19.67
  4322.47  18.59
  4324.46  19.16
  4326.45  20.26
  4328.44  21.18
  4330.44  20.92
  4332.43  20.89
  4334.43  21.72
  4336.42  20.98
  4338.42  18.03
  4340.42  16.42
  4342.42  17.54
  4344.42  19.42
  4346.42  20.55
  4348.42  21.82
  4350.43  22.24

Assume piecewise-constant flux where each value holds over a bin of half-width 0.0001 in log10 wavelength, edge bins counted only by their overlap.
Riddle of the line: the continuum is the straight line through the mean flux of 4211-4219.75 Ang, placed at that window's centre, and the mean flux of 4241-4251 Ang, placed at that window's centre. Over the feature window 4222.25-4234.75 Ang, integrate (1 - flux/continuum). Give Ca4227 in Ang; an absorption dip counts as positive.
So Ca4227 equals 0.9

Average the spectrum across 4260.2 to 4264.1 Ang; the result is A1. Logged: 17.1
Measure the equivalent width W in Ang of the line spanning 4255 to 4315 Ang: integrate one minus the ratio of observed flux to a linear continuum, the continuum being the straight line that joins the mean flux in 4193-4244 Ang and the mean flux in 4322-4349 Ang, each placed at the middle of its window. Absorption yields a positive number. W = 8.4 Ang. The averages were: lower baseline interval 16.8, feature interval 15.9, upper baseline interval 19.8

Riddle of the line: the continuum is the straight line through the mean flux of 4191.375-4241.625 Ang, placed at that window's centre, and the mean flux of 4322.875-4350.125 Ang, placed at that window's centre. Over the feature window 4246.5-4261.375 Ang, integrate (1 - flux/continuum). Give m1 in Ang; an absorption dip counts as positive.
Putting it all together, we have 1.08 Ang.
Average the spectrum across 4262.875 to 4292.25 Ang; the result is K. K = 17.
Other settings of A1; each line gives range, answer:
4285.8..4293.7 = 16.2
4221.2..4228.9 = 15.1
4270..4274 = 14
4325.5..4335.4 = 21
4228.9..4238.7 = 16.7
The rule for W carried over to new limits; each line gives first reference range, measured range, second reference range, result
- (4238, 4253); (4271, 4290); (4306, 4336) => 0.47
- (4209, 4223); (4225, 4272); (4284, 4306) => -1.54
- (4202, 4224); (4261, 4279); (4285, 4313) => -1.45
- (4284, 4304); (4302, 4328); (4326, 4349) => 1.46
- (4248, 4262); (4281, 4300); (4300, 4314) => -2.70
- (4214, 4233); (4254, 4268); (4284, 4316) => -1.38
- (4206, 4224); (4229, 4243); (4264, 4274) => -0.03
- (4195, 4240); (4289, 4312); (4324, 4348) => 6.09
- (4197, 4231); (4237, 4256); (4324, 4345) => 0.94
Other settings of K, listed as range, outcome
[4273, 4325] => 16.2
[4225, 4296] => 16.7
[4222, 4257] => 16.3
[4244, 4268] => 16.8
